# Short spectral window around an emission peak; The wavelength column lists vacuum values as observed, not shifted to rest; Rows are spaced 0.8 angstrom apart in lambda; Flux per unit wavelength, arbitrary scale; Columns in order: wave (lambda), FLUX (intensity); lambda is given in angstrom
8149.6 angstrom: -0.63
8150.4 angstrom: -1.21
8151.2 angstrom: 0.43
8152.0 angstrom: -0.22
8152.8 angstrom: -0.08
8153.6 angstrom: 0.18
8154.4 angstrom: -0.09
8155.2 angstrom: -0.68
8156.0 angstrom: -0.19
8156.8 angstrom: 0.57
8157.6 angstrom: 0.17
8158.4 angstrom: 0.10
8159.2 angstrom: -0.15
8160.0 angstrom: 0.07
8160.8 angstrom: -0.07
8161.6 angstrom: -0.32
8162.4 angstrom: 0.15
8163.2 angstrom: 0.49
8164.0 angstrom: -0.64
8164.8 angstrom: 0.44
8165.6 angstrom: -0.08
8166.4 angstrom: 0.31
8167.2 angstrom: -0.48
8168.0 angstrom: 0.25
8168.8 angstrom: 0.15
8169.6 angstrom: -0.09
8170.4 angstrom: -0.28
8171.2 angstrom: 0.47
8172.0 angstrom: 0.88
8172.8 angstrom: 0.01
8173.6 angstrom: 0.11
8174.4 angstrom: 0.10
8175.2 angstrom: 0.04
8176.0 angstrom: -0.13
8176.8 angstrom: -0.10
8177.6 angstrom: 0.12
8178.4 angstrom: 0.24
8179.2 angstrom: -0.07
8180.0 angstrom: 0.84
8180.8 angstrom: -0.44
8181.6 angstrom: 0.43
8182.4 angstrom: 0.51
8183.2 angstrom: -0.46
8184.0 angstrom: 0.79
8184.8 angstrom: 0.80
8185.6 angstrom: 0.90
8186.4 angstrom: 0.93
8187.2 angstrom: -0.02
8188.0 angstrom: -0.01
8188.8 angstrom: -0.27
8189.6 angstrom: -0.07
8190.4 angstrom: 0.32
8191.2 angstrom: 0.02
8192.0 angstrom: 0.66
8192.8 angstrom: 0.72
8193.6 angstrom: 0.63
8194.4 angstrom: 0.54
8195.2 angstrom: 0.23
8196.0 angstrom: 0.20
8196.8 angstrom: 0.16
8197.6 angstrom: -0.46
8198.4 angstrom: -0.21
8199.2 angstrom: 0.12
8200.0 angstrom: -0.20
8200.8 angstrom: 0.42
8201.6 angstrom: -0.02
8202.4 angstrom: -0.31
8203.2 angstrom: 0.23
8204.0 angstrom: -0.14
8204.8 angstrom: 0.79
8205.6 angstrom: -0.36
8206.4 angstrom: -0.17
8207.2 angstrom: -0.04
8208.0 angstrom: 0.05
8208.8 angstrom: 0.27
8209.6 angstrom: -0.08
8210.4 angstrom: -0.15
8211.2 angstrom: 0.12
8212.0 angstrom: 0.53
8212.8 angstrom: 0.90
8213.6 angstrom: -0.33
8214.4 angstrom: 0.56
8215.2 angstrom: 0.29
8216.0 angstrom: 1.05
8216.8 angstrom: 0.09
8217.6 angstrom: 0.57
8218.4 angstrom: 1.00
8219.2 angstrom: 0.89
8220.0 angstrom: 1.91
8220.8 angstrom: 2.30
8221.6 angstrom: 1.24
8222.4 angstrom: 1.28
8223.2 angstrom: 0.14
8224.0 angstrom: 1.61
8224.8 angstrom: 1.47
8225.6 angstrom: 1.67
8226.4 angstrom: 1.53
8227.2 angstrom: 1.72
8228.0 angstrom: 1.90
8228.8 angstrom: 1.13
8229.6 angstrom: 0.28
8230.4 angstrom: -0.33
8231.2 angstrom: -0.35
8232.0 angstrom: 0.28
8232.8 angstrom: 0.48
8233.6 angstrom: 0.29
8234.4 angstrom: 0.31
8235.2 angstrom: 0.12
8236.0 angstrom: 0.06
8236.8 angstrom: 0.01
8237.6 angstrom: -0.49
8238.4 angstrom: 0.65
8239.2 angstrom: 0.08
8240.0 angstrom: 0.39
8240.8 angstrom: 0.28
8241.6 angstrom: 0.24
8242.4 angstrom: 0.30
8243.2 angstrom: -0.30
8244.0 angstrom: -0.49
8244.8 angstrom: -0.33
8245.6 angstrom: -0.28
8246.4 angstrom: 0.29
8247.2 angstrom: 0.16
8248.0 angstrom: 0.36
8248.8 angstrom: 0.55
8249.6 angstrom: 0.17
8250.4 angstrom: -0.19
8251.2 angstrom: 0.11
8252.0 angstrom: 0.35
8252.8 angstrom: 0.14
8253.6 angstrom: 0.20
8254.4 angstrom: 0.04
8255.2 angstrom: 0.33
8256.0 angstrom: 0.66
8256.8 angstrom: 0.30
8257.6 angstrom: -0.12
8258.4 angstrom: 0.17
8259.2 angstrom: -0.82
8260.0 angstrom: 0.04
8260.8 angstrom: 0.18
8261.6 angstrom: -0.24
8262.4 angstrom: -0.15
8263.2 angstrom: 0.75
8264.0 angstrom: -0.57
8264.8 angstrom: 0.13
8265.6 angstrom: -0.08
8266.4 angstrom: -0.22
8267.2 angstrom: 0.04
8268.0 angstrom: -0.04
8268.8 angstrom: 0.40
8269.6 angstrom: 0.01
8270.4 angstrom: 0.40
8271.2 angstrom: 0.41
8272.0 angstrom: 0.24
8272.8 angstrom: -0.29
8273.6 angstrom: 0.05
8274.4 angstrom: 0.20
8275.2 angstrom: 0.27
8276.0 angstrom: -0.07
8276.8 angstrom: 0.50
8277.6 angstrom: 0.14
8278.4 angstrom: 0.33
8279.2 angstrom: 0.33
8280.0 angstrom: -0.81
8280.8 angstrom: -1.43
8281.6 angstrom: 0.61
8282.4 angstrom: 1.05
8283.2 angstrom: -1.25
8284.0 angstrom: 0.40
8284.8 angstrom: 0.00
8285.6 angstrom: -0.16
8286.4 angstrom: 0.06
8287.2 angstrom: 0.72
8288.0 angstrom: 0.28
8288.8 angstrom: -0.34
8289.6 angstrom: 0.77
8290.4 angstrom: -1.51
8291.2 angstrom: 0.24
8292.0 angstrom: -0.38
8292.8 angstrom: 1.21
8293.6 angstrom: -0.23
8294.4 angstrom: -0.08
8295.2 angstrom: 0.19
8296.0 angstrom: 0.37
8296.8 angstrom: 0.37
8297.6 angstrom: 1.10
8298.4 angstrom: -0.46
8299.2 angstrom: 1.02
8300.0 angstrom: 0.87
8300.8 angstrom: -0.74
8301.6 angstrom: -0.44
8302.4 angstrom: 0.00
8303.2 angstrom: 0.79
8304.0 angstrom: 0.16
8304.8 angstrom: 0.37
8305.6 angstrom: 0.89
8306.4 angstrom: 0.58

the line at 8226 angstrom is [O II]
